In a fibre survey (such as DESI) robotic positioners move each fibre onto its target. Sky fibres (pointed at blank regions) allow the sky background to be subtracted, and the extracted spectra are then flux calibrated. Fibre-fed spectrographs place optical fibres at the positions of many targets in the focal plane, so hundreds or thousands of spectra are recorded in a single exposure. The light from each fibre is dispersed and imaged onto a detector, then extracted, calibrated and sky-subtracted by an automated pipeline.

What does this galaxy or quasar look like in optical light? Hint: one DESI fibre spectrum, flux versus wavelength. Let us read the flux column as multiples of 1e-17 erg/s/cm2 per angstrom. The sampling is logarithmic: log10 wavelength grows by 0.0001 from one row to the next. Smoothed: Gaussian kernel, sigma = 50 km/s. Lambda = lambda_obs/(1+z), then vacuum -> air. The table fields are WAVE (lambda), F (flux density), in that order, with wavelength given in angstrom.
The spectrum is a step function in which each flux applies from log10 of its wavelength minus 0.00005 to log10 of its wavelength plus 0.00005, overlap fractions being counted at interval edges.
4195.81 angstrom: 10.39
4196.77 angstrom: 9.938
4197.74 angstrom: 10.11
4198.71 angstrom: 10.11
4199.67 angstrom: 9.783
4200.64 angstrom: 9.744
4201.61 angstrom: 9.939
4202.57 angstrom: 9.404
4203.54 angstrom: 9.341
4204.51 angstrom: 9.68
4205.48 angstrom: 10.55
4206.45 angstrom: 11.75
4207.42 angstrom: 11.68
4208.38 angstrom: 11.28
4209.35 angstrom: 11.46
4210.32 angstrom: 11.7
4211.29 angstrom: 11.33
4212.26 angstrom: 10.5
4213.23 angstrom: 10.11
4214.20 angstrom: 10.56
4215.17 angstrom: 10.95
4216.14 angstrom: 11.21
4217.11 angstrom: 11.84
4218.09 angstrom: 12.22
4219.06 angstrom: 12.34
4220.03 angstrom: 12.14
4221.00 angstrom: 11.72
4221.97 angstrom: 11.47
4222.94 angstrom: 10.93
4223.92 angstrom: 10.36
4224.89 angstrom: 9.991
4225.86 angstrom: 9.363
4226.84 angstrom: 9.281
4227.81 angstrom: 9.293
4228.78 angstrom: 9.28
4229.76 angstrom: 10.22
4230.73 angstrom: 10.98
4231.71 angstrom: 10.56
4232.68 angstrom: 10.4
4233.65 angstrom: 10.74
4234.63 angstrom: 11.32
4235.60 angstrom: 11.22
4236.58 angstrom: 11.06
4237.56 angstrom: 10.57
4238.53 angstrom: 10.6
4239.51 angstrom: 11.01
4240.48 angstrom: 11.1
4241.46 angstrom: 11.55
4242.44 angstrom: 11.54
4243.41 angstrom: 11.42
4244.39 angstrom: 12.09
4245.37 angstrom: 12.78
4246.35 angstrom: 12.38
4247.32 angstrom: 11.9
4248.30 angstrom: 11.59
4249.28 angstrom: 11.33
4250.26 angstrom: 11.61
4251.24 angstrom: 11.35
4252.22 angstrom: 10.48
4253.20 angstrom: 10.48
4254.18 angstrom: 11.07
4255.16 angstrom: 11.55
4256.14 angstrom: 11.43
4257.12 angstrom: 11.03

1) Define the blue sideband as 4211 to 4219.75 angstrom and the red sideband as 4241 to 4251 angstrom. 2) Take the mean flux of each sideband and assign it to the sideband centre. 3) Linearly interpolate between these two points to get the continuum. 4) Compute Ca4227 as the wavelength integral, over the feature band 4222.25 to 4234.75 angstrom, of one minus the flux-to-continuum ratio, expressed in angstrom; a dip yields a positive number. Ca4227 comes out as 1.4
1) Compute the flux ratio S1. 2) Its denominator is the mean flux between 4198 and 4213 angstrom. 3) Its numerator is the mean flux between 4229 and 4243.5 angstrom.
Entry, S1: 1.04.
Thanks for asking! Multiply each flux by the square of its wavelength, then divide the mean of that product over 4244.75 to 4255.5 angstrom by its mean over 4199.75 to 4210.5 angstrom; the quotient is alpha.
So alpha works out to 1.12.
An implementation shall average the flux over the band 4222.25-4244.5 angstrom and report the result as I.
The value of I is 10.6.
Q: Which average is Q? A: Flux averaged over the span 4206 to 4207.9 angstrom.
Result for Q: 11.7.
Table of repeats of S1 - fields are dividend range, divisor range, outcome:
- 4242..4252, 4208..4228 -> 1.07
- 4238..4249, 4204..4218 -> 1.05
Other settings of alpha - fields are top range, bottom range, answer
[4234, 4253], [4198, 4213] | 1.10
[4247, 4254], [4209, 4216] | 1.04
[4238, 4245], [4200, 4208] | 1.13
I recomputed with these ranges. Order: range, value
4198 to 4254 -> 10.9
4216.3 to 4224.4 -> 11.6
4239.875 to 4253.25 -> 11.6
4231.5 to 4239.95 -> 10.8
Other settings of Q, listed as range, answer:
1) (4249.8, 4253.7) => 11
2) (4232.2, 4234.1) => 10.6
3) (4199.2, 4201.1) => 9.75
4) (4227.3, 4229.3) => 9.3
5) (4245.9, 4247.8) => 12.2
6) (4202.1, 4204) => 9.36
